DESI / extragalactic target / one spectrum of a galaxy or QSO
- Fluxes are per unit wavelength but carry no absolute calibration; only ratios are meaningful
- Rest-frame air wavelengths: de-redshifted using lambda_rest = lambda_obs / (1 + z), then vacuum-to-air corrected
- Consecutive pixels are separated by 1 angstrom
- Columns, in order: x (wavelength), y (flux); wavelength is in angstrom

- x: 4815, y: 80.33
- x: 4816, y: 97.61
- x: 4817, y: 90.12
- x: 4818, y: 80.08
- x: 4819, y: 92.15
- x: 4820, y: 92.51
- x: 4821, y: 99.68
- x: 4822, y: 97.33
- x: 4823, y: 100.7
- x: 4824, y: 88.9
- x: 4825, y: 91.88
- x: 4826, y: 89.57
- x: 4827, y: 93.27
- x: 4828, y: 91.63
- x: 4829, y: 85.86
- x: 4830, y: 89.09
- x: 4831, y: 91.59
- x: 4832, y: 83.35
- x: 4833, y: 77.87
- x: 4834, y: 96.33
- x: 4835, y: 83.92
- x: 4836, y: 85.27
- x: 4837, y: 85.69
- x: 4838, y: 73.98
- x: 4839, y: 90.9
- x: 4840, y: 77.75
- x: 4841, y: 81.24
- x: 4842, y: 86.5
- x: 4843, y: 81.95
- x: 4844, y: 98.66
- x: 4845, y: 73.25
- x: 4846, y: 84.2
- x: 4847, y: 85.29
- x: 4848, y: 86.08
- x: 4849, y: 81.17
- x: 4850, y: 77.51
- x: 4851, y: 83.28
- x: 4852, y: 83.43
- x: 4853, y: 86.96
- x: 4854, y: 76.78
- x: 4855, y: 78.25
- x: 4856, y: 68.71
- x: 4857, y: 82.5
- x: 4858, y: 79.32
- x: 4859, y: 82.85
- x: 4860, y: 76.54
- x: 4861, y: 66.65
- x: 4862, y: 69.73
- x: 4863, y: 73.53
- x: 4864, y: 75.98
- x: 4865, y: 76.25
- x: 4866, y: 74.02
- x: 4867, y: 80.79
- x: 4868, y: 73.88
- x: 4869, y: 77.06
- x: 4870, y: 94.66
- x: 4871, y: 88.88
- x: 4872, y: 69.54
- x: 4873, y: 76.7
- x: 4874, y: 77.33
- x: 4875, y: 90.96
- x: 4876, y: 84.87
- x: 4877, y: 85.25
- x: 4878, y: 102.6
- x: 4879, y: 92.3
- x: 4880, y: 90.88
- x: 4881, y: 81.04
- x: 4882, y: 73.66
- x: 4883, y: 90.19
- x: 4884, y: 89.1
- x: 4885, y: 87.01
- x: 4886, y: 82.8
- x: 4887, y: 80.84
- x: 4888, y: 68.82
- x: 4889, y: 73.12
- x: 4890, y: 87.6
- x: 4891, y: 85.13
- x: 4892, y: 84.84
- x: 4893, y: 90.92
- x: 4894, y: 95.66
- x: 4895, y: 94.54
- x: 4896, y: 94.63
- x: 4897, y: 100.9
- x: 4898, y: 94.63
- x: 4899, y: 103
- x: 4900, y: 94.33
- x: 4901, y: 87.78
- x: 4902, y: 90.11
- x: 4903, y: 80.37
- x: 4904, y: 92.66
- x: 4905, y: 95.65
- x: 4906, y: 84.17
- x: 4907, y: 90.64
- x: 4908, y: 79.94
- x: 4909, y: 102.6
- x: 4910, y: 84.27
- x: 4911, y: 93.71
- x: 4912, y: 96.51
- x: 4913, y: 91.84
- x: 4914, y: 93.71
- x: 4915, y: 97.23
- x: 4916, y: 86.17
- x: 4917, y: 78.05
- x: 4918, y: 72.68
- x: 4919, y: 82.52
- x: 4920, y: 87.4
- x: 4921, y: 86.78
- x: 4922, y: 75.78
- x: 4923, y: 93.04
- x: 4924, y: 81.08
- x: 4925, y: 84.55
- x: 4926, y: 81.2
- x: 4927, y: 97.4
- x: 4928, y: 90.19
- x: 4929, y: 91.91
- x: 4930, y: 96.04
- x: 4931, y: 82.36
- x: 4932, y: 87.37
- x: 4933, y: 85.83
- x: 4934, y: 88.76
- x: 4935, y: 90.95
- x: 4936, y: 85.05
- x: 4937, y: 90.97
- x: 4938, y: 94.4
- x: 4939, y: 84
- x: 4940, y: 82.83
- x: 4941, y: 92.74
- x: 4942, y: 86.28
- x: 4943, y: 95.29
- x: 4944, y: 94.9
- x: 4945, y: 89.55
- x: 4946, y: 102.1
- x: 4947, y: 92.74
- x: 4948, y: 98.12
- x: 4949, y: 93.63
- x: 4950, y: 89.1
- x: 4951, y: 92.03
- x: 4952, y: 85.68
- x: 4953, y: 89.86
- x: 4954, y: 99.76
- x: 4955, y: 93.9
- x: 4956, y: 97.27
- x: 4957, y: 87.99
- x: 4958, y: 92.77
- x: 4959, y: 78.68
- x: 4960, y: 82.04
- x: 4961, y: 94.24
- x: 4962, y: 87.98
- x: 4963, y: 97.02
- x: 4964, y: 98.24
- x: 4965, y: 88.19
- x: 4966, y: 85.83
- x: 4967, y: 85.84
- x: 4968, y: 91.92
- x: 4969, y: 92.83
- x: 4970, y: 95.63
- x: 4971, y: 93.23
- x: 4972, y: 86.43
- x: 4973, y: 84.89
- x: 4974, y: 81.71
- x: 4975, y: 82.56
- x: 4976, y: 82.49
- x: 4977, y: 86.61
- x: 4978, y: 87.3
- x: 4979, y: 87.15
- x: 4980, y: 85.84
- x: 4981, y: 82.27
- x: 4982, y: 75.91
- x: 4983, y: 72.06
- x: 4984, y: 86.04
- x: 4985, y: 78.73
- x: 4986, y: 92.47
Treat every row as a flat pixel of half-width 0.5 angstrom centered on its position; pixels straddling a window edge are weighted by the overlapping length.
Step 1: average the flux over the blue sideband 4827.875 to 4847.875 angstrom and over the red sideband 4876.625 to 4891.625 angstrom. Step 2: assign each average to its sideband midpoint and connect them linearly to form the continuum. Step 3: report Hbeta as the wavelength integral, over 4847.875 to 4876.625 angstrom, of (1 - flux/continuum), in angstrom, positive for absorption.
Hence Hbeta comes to 2.0 angstrom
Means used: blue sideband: 85.1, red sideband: 84.7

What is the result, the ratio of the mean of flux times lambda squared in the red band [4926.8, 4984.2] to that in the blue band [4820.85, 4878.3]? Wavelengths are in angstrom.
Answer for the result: 1.1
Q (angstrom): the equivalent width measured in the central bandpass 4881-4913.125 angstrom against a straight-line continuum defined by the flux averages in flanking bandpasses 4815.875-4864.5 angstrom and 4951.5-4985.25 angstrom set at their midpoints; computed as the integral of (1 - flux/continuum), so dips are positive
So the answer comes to -1.01 angstrom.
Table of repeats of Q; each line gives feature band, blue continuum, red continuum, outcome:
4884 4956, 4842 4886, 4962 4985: -4.3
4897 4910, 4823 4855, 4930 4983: -0.6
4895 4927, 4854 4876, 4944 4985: -2.4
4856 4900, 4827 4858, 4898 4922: 1.5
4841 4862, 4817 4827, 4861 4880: 1.2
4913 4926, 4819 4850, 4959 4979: 0.4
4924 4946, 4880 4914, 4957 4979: -0.2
